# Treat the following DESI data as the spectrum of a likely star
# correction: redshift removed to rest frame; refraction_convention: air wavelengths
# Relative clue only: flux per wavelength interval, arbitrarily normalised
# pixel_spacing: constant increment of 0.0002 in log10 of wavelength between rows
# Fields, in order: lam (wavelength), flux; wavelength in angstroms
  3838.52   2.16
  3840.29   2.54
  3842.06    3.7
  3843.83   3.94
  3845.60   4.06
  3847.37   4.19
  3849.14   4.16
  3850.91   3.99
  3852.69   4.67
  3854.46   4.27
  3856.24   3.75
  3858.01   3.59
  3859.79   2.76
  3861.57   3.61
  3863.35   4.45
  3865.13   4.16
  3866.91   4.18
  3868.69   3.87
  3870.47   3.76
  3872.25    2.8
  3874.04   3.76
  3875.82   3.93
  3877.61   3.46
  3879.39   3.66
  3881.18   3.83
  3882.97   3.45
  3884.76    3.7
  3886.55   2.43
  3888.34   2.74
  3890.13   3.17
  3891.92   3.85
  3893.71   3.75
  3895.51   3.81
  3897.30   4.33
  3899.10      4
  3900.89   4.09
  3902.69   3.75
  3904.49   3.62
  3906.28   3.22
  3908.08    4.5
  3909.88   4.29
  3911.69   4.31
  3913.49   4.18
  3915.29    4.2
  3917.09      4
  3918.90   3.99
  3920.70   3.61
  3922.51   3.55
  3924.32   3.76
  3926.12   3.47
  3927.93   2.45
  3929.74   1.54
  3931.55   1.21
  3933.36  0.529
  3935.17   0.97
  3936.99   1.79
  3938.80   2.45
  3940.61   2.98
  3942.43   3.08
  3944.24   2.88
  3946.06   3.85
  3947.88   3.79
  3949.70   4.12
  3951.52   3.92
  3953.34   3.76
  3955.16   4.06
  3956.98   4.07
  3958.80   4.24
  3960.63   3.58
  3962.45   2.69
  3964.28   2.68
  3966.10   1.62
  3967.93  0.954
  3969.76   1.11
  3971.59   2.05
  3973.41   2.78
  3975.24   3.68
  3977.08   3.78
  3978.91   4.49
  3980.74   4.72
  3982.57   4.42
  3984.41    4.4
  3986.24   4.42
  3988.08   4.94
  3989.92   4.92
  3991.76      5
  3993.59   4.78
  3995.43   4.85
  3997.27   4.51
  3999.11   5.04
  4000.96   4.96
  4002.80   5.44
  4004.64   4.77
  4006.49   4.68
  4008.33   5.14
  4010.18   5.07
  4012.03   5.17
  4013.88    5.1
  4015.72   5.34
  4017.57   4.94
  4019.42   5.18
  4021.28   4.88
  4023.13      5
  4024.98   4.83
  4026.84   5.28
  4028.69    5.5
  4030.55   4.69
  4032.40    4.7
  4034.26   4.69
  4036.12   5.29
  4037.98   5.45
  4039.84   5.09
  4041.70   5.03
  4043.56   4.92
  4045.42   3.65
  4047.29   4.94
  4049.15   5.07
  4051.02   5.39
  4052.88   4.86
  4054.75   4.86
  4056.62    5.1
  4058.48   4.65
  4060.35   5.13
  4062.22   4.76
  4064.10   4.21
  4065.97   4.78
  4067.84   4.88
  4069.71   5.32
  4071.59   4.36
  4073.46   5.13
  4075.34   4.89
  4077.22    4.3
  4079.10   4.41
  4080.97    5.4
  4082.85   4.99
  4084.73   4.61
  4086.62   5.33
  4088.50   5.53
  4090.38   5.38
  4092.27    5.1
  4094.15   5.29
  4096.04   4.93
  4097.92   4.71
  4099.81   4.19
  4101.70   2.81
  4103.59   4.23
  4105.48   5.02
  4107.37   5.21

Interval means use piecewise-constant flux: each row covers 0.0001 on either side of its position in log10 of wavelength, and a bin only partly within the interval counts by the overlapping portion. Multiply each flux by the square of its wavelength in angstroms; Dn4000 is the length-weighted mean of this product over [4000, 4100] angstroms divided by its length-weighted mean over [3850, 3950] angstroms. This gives 1.5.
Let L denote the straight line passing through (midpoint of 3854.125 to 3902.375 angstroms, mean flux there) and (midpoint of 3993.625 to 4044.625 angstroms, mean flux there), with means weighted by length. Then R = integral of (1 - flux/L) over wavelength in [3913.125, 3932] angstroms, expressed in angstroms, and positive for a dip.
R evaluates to 3.6 angstroms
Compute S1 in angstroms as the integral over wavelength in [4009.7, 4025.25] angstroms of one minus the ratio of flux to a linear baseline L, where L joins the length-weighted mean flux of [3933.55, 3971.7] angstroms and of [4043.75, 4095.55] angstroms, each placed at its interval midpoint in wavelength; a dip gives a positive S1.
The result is -4.20 angstroms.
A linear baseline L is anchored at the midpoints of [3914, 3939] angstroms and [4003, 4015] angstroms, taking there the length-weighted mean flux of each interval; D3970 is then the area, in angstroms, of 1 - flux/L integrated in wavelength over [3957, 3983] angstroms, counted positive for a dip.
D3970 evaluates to 5.8 angstroms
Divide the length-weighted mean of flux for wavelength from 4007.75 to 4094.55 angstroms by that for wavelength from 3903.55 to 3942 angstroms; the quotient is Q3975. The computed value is 1.6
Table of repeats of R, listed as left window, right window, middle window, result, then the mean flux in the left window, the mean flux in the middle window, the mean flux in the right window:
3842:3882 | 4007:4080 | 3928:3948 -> 9.67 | 3.85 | 2.23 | 4.92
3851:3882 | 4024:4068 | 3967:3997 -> 4.51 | 3.8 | 3.85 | 4.91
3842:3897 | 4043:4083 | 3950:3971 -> 6.15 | 3.73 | 2.99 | 4.81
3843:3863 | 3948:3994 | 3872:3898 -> 2.18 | 3.92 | 3.52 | 3.64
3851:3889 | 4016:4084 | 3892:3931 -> 2.30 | 3.67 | 3.71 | 4.91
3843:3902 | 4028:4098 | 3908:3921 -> -0.38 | 3.76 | 4.14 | 4.93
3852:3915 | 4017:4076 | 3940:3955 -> 2.26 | 3.76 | 3.58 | 4.92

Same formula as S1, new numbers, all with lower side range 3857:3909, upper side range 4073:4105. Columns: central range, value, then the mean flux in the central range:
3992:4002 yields -1.33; 4.85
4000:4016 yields -2.67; 5.06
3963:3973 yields 5.70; 1.78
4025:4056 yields -3.08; 4.96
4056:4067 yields -0.33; 4.77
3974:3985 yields -0.04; 4.2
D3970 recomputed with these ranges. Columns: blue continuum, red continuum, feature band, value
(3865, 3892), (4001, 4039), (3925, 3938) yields 7.4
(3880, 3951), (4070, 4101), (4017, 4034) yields -2.5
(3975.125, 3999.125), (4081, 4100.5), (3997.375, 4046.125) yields -2.7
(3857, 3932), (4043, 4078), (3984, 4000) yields -1.7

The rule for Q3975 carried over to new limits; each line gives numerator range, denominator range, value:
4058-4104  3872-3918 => 1.28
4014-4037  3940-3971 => 1.61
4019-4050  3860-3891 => 1.39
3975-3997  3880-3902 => 1.27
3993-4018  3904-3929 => 1.32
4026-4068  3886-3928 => 1.31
